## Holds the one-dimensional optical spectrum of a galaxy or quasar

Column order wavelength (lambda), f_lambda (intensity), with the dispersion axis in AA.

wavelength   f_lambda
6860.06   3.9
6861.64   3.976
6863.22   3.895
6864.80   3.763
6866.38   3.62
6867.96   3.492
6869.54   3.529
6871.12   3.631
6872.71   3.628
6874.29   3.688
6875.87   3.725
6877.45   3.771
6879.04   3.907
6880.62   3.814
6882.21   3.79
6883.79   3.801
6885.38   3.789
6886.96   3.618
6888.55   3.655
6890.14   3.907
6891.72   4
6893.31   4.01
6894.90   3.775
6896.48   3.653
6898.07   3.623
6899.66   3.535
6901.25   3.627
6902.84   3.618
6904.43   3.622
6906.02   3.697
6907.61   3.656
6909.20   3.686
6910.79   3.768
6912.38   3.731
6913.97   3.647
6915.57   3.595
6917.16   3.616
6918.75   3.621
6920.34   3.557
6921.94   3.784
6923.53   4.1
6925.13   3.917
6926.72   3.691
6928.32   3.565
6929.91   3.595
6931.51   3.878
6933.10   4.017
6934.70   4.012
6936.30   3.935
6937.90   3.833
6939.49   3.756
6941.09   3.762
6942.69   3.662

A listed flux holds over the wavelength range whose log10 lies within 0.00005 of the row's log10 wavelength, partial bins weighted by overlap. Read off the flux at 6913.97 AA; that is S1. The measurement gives 3.647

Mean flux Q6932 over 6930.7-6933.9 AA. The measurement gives 3.95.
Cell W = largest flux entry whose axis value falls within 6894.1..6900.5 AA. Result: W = 3.775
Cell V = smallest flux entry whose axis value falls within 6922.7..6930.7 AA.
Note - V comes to 3.565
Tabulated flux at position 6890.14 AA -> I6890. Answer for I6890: 3.907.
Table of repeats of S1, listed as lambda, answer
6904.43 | 3.622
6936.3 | 3.935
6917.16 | 3.616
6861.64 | 3.976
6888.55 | 3.655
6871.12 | 3.631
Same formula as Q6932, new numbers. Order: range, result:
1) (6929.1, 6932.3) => 3.74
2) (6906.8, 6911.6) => 3.71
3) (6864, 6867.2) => 3.69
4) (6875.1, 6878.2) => 3.75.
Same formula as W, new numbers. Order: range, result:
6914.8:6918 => 3.616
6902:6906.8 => 3.697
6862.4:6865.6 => 3.895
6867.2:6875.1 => 3.688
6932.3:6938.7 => 4.017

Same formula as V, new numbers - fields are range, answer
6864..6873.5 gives 3.492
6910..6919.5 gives 3.595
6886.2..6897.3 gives 3.618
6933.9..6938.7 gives 3.833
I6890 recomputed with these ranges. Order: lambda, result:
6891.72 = 4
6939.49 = 3.756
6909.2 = 3.686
